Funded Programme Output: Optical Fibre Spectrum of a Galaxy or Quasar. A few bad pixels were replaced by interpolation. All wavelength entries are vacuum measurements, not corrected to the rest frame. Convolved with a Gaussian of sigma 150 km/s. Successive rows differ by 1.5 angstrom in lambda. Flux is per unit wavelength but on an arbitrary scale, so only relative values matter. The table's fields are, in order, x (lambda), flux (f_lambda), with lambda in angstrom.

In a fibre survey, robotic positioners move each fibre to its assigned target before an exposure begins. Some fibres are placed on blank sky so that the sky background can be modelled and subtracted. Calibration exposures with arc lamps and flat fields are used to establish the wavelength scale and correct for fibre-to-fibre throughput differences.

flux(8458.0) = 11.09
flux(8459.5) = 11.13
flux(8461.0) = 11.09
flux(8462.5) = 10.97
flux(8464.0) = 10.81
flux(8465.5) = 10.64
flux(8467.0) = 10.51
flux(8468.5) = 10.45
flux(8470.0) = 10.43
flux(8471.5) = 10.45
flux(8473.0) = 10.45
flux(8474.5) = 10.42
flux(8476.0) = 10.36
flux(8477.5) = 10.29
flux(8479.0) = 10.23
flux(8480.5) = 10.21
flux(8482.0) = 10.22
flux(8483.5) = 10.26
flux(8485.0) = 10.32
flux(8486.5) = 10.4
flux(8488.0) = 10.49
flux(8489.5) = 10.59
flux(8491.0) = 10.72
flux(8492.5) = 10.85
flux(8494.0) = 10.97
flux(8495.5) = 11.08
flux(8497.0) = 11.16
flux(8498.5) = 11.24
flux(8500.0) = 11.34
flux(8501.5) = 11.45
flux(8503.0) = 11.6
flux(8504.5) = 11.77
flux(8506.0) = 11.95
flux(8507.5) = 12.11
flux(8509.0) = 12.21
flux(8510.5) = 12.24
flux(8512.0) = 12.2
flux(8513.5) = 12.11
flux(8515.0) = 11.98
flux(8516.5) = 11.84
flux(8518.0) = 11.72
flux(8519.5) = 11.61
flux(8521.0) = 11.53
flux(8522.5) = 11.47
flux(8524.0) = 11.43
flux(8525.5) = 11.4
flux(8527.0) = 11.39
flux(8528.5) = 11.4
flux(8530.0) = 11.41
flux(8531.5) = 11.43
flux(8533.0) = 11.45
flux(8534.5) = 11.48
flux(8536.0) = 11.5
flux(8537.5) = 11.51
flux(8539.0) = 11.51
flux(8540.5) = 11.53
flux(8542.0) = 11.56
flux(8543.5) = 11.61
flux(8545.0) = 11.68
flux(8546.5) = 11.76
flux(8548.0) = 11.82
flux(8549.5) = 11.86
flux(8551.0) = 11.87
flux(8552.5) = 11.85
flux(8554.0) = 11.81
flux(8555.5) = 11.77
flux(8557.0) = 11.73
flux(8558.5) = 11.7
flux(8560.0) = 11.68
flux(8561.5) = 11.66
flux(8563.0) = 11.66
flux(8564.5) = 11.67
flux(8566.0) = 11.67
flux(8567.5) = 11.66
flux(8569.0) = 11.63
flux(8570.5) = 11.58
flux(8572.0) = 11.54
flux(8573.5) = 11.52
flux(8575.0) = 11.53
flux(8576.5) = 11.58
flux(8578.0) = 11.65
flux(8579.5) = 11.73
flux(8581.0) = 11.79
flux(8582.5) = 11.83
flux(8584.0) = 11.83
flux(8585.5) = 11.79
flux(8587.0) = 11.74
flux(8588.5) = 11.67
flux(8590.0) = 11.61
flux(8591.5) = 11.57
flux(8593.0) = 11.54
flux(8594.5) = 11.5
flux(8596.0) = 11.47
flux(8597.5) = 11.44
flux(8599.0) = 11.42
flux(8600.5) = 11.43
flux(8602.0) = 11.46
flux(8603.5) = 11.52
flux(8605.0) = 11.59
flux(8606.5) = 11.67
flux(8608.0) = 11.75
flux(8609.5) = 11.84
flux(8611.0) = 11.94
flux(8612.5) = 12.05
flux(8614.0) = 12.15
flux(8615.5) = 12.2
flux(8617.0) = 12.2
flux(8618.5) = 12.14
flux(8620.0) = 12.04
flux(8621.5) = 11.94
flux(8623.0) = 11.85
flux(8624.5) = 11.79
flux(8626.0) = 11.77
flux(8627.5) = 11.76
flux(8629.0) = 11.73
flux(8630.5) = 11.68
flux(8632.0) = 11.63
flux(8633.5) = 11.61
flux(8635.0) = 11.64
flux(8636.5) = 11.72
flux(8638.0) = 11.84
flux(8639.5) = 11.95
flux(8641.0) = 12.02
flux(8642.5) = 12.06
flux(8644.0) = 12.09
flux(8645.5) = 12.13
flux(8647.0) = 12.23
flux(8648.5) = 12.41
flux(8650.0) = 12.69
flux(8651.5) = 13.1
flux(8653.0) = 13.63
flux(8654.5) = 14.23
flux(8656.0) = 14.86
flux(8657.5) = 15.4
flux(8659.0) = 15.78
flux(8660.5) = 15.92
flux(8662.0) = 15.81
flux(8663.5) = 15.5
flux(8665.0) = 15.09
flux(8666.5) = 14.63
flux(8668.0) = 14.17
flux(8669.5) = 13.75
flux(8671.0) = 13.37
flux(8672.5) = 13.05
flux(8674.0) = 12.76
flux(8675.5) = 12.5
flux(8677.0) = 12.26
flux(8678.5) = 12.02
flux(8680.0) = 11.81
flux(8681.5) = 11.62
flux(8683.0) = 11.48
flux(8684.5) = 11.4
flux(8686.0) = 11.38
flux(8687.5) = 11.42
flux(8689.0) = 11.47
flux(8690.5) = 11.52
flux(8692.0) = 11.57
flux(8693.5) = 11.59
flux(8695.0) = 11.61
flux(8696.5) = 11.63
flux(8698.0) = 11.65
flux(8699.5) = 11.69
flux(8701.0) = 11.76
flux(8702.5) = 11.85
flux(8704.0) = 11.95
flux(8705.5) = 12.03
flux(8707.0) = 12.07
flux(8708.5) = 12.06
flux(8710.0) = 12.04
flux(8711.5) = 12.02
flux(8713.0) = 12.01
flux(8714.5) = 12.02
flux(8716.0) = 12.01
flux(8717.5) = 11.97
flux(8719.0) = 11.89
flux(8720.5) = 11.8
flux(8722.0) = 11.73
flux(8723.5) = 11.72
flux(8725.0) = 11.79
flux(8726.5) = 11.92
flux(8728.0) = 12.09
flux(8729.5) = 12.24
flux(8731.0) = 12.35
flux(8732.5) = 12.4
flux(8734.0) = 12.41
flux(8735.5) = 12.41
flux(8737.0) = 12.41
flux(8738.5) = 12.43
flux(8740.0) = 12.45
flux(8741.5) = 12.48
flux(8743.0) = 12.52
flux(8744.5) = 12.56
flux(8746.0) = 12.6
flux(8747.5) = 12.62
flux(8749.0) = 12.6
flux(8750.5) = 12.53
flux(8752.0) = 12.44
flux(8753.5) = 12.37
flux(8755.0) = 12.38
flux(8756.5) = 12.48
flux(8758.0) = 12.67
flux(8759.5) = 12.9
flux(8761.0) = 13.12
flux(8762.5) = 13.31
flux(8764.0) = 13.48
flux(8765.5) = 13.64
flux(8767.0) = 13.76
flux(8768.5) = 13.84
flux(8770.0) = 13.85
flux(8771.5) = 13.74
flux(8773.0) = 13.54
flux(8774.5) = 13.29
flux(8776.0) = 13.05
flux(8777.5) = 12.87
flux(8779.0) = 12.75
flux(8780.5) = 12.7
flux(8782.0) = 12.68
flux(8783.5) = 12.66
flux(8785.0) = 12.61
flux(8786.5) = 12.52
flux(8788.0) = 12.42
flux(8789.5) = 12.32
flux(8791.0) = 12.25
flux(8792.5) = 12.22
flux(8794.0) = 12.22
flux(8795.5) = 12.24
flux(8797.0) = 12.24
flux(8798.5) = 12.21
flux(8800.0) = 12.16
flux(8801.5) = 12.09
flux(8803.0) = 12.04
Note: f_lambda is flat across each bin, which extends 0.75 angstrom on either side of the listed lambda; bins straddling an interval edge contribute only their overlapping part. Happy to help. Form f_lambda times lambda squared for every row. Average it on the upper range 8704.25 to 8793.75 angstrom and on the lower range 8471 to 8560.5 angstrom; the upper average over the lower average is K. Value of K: 1.17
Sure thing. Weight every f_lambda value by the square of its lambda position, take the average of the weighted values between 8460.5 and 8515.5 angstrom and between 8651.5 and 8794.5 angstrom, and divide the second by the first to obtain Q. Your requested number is 1.22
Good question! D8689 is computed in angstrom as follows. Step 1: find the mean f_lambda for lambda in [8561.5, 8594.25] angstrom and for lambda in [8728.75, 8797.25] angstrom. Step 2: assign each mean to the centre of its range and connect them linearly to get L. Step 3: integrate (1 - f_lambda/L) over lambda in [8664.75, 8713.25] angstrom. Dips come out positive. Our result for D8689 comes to 0.4 angstrom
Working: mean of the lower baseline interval 11.7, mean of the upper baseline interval 12.7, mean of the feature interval 12.2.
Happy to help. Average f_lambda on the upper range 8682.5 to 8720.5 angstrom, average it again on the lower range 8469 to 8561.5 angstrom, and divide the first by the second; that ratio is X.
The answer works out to 1.0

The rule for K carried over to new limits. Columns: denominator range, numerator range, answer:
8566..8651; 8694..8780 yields 1.09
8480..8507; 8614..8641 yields 1.12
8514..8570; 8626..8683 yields 1.15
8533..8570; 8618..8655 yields 1.06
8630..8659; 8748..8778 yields 1.06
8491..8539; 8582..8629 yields 1.04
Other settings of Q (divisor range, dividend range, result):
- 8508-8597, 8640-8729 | 1.11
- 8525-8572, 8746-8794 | 1.17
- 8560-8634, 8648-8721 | 1.11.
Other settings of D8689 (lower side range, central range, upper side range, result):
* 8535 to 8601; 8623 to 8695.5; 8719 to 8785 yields -3.2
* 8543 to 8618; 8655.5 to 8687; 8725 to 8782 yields -3.2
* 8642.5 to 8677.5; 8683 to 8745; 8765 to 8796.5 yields 6.6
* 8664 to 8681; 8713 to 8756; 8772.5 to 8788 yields 2.5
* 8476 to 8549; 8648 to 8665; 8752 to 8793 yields -3.2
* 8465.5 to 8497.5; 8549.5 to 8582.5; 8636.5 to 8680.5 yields 0.6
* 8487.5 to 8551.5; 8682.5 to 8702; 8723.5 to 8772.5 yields 1.4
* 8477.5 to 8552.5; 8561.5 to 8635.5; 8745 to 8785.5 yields 1.2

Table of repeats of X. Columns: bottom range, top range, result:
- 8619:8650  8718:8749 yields 1.03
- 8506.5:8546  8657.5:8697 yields 1.11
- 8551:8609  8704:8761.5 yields 1.05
